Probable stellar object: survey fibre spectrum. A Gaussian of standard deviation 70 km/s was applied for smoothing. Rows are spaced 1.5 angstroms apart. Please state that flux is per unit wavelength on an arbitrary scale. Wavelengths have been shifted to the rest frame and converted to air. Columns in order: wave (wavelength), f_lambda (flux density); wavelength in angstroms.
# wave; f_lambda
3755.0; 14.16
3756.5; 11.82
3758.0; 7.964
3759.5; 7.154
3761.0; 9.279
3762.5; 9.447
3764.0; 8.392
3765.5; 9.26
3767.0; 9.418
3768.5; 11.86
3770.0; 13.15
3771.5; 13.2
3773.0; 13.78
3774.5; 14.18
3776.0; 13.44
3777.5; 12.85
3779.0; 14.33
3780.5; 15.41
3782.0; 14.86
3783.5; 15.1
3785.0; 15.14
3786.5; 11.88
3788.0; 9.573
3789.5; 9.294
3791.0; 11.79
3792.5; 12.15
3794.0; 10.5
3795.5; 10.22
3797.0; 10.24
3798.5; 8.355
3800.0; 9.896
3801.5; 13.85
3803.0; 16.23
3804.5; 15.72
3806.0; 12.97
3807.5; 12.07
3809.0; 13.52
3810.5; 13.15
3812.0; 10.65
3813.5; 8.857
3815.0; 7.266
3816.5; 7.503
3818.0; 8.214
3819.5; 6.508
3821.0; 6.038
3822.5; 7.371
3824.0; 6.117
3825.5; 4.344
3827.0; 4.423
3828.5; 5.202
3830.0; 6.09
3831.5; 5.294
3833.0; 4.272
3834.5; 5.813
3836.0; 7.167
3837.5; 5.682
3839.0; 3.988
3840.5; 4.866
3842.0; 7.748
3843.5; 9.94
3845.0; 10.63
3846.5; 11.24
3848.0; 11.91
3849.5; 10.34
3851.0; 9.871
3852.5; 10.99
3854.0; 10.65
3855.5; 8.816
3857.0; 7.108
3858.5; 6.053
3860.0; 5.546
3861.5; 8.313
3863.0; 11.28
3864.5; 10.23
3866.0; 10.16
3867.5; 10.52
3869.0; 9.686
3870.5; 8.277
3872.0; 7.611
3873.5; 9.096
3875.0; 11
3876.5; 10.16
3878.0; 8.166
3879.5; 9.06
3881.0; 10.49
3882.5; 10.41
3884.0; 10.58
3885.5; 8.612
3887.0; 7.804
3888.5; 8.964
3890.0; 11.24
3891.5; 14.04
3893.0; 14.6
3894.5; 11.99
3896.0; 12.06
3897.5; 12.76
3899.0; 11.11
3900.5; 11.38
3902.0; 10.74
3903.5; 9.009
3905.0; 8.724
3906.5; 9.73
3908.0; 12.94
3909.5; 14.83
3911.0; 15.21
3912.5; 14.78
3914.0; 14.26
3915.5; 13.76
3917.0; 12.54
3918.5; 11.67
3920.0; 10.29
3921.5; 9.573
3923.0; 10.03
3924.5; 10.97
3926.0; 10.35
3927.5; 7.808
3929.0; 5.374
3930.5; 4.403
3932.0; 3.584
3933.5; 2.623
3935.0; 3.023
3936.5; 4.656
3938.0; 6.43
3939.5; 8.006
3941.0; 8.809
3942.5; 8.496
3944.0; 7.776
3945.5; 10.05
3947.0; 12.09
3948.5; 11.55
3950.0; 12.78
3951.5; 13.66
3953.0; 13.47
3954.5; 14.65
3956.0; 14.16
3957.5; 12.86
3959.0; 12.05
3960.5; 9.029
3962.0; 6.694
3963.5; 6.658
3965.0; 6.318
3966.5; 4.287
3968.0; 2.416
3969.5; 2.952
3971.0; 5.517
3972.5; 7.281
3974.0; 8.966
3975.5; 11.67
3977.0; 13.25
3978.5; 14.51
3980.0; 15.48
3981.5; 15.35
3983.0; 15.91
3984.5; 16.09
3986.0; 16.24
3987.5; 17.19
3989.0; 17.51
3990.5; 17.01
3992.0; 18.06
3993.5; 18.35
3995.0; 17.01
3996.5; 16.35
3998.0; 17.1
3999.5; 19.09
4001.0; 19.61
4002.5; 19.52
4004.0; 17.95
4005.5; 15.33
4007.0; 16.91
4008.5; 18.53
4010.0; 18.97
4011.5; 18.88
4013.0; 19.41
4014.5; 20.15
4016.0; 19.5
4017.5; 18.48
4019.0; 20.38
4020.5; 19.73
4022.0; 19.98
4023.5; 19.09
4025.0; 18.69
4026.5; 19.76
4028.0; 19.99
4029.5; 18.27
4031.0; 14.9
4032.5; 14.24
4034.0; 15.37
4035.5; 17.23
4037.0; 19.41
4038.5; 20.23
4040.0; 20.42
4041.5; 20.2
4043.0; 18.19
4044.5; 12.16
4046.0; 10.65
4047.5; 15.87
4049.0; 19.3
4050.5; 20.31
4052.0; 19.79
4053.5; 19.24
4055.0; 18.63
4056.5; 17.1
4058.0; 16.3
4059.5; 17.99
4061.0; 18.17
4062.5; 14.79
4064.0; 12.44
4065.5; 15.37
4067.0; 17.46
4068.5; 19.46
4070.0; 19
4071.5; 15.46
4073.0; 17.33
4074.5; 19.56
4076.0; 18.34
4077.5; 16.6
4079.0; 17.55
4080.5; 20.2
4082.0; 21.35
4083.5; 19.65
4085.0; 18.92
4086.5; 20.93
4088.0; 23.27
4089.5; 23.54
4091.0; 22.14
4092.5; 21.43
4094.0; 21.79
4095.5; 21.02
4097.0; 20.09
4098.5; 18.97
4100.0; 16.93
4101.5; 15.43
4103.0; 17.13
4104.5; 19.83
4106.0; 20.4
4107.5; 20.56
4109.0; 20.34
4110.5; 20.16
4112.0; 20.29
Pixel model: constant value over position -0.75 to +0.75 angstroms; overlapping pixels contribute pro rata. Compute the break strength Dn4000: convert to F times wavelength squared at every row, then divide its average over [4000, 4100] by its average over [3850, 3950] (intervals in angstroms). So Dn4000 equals 2.0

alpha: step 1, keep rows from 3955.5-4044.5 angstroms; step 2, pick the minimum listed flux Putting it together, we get 2.416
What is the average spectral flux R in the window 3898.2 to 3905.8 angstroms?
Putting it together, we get 10.2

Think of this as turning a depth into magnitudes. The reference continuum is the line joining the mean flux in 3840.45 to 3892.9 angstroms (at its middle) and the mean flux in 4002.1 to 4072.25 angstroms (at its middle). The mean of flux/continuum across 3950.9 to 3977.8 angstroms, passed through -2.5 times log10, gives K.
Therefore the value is 0.47 mag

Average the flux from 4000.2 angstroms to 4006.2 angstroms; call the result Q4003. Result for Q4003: 18.1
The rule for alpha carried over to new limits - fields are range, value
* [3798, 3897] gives 3.988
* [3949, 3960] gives 12.05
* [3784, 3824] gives 6.038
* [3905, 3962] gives 2.623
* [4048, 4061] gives 16.3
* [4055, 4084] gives 12.44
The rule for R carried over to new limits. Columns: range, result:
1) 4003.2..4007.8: 16.8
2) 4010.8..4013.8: 19.2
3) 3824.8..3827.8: 4.4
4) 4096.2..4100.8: 18.7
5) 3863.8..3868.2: 10.3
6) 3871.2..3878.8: 9.2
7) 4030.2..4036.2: 15.4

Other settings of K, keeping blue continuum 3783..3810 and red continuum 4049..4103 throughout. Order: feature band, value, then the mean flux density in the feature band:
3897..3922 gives 0.23 mag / 12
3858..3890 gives 0.45 mag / 9.22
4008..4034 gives -0.07 mag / 18.7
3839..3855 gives 0.36 mag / 9.53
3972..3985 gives 0.24 mag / 13.2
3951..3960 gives 0.19 mag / 13.3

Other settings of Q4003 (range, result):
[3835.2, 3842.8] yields 5.92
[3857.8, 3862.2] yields 6.62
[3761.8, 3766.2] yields 9.03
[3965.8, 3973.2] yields 4.47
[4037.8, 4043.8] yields 19.7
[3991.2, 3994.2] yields 18.2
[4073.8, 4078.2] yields 18.2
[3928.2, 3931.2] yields 4.95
